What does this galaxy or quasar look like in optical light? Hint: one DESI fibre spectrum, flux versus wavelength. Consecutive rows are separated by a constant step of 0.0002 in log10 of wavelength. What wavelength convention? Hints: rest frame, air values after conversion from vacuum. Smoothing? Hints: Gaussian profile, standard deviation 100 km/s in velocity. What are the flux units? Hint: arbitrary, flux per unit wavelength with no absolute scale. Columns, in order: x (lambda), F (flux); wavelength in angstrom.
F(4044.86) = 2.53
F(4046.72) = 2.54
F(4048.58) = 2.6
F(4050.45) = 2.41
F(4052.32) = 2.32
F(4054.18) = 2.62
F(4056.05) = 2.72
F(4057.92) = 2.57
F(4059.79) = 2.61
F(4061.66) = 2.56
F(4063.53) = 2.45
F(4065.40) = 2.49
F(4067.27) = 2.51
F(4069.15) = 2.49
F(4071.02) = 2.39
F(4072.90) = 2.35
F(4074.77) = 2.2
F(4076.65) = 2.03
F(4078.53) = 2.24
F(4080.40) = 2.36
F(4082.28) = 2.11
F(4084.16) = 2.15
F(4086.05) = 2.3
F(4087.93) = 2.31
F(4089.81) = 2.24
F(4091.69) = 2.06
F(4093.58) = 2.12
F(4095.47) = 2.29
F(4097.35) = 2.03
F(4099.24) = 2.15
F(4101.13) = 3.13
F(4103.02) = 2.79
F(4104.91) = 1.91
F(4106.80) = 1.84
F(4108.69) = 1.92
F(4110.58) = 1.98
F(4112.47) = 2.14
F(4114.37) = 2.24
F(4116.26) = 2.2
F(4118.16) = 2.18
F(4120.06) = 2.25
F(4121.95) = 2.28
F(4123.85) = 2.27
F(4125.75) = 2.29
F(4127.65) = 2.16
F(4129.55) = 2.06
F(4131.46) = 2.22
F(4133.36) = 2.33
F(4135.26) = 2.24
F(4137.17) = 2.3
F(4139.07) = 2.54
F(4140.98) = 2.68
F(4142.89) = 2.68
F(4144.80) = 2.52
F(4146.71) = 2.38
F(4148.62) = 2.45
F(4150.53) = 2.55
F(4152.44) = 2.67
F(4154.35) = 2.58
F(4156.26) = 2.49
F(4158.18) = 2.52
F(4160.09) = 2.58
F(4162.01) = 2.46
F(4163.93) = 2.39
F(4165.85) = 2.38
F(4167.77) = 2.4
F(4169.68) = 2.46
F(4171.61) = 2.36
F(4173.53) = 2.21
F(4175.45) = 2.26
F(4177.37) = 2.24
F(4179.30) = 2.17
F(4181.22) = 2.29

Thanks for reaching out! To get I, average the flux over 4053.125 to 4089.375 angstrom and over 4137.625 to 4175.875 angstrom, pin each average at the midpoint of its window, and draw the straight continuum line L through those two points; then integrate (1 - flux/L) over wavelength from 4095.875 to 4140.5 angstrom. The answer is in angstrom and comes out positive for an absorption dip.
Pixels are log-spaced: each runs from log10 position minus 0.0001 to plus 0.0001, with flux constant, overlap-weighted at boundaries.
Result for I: 3.6 angstrom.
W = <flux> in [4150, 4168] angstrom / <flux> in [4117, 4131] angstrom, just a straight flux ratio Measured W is 1.13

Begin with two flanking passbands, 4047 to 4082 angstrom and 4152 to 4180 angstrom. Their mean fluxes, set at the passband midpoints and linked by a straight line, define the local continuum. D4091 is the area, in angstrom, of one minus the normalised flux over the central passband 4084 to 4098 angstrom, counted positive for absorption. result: 1.4 angstrom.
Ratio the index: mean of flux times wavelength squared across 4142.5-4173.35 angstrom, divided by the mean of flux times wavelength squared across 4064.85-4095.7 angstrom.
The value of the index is 1.14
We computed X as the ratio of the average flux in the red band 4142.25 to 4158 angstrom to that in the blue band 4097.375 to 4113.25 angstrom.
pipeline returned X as 1.14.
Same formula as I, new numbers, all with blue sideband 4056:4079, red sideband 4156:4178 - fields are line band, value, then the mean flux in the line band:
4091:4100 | 1.06 angstrom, 2.13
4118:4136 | 1.32 angstrom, 2.23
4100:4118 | 1.32 angstrom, 2.24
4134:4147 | -0.41 angstrom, 2.48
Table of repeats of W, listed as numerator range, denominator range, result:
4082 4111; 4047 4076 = 0.89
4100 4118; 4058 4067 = 0.88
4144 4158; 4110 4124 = 1.15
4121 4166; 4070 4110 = 1.08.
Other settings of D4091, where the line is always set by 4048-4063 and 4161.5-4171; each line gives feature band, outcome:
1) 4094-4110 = 1.6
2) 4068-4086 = 1.8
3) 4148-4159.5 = -0.6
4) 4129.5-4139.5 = 0.7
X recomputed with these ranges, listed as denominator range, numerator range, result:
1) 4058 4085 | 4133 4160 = 1.06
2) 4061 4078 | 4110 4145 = 0.96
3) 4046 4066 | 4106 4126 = 0.84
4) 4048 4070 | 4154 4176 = 0.96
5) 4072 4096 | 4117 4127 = 1.02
